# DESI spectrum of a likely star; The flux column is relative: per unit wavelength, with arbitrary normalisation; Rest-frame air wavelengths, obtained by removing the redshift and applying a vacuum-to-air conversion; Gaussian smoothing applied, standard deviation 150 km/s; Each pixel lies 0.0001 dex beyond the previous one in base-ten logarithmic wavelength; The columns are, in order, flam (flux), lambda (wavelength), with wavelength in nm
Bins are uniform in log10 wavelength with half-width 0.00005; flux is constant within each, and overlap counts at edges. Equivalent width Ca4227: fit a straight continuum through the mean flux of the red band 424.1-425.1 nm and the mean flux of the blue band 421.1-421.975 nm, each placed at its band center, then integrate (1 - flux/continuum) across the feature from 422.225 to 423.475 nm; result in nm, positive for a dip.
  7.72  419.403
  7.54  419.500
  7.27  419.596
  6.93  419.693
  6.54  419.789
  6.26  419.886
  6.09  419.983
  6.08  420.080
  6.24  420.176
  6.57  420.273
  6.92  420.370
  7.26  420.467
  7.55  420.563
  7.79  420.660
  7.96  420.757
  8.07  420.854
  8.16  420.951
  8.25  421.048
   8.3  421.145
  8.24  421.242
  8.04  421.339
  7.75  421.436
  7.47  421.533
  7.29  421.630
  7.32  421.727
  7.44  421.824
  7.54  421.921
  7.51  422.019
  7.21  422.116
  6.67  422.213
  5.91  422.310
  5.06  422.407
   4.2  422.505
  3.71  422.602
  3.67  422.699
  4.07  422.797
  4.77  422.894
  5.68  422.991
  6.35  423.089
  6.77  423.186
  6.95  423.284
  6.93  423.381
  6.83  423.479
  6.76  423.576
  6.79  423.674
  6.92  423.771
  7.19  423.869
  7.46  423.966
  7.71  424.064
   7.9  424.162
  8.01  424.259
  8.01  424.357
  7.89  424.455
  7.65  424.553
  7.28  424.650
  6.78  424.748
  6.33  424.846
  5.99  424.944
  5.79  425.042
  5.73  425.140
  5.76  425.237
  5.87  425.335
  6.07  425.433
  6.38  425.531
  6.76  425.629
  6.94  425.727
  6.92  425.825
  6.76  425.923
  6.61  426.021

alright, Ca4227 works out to 0.34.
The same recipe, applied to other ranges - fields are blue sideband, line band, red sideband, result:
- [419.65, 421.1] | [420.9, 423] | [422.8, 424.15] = 0.10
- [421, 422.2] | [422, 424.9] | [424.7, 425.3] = 0.10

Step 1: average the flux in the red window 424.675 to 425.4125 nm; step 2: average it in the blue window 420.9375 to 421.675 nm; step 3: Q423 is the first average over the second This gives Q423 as 0.8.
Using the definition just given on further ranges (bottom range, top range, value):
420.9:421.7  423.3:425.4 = 0.87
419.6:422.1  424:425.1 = 0.98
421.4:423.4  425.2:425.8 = 1.02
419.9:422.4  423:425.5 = 0.94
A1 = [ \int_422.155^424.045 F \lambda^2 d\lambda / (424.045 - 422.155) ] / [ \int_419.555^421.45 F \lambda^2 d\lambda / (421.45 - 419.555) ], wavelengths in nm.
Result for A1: 0.83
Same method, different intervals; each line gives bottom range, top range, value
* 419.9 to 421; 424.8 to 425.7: 0.88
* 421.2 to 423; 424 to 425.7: 1.10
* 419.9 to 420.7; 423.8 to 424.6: 1.16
